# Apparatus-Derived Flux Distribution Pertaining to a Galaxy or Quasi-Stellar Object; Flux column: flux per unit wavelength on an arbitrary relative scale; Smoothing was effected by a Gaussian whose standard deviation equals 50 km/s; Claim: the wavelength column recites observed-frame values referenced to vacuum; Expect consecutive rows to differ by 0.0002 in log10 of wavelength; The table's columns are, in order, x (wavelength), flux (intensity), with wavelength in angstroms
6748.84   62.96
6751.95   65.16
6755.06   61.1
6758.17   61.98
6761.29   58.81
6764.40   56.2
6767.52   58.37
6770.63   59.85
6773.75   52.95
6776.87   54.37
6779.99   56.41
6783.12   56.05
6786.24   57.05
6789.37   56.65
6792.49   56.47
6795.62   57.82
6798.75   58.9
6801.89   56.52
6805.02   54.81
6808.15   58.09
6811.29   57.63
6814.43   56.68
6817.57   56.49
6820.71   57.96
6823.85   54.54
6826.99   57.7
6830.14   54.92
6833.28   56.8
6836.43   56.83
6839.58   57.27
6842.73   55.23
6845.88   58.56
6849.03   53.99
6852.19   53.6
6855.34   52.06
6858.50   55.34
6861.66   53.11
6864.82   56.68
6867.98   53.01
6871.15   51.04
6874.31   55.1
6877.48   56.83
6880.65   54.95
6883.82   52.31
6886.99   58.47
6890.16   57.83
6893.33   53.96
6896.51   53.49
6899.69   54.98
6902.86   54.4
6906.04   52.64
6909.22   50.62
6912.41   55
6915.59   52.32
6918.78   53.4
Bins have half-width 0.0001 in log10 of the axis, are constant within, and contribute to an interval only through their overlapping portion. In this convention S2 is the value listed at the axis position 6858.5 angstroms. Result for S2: 55.34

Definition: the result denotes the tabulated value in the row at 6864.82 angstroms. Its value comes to 56.68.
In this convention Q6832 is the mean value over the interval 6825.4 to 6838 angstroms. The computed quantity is 56.6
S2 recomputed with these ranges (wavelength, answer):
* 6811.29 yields 57.63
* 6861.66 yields 53.11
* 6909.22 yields 50.62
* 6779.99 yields 56.41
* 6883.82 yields 52.31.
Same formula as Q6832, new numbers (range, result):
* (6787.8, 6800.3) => 57.5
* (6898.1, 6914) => 53.5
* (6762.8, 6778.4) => 56.4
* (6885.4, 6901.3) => 55.8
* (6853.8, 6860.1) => 53.7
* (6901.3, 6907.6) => 53.5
